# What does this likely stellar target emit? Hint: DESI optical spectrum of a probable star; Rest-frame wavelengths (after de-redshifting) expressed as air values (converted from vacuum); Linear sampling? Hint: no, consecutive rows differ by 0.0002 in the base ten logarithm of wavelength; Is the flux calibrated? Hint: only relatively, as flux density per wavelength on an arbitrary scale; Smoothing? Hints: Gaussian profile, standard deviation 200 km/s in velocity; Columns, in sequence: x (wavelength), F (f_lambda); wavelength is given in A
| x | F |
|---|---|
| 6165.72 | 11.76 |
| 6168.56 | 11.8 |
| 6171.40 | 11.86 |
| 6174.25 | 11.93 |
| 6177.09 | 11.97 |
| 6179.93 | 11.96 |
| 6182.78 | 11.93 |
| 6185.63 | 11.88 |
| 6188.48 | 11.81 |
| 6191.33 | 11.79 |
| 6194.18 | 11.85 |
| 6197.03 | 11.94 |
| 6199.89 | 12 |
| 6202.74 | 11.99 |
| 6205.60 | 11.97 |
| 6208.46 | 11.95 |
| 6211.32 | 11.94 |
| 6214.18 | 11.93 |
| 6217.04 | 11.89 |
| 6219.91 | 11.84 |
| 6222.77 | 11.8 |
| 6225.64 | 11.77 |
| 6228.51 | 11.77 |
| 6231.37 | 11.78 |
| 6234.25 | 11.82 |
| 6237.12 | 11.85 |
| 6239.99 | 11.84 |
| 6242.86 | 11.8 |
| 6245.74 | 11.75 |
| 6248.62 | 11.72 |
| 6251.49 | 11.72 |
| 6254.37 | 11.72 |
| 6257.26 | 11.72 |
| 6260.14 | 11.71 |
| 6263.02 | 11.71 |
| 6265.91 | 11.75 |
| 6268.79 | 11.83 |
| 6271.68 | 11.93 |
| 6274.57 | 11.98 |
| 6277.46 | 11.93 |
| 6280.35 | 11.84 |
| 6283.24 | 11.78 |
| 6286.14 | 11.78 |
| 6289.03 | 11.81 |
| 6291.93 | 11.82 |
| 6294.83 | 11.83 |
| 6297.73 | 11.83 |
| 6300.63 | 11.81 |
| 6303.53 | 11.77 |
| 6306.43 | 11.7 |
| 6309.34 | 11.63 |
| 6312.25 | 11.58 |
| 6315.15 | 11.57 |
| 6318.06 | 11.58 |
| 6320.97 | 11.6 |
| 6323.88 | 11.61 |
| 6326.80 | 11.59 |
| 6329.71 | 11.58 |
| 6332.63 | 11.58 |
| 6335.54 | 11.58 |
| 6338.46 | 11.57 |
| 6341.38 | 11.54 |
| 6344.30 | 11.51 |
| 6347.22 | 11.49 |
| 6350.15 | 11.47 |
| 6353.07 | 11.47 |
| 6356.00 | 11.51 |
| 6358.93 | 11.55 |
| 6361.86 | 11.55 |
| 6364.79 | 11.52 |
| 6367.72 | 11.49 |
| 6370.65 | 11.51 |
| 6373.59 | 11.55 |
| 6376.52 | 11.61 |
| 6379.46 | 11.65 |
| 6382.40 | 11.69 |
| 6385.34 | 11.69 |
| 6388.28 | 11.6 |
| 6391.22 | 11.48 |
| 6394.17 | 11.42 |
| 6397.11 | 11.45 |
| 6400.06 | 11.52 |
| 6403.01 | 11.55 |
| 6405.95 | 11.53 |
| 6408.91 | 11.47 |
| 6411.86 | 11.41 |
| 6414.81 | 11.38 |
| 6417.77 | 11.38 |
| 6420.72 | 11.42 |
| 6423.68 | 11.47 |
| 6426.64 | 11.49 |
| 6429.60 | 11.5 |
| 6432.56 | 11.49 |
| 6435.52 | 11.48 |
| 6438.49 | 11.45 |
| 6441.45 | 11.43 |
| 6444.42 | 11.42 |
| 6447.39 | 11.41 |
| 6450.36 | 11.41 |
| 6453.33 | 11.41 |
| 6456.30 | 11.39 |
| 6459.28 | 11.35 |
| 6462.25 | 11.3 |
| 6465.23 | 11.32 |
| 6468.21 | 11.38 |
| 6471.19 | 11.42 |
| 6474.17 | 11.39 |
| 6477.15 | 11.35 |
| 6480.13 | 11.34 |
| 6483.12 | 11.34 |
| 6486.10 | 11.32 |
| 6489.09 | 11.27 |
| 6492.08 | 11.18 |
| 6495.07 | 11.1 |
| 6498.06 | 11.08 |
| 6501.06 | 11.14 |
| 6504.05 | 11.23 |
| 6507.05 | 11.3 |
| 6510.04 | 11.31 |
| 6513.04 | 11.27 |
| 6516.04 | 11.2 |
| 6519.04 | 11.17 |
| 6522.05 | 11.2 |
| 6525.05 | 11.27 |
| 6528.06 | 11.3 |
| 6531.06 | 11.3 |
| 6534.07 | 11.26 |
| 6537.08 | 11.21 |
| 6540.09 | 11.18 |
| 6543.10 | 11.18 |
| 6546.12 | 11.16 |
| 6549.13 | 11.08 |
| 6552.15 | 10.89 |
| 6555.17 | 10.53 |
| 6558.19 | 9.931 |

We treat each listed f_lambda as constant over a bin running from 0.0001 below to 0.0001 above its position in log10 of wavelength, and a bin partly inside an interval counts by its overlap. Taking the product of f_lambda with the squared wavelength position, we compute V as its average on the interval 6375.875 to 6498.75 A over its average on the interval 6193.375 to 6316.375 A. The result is 1.02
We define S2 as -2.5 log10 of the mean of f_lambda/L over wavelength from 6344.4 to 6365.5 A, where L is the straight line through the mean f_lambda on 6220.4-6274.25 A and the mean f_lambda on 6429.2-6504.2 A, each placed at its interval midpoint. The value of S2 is 0.01 mag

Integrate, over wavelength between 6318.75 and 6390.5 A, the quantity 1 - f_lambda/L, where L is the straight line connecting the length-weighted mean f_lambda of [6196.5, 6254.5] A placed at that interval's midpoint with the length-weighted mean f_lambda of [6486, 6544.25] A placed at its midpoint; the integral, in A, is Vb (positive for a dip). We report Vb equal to 0.0 A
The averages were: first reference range 11.8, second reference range 11.2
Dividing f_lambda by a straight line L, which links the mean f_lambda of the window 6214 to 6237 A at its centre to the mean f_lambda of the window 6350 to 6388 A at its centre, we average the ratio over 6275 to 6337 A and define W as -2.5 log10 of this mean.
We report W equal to 0.00 mag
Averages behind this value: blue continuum 11.8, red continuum 11.6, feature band 11.7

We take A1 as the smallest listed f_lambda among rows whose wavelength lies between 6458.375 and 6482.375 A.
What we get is 11.3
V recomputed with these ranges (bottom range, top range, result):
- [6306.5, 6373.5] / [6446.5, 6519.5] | 1.02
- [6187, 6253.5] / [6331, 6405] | 1.02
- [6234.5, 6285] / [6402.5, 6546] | 1.03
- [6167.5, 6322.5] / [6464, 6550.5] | 1.03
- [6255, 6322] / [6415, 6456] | 1.02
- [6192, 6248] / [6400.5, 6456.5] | 1.03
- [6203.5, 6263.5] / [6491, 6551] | 1.04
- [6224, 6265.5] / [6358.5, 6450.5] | 1.03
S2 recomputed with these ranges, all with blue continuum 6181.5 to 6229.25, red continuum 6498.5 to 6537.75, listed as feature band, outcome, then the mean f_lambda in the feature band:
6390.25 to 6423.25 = 0.00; 11.5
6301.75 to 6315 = 0.00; 11.7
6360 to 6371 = 0.00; 11.5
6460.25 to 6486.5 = 0.00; 11.4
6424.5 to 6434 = -0.01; 11.5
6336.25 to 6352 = 0.01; 11.5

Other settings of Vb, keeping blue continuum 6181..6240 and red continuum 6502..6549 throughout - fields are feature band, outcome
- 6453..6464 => 0.0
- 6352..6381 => 0.0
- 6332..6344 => 0.1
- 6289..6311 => -0.1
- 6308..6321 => 0.1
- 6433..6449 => -0.1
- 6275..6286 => -0.1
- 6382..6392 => -0.1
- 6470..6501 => 0.1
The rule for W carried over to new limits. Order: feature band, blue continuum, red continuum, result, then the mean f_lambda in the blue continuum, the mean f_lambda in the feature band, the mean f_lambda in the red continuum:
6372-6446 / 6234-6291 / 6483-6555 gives 0.00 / 11.8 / 11.5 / 11.2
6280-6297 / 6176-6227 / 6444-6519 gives -0.01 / 11.9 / 11.8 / 11.3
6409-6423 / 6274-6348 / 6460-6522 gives 0.00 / 11.7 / 11.4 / 11.3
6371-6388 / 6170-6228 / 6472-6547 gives -0.01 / 11.9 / 11.6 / 11.2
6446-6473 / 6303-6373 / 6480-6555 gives -0.01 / 11.6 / 11.4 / 11.2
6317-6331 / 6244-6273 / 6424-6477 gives 0.00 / 11.8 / 11.6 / 11.4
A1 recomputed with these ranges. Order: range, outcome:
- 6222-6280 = 11.71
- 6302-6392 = 11.47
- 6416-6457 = 11.38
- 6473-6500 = 11.08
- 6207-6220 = 11.84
